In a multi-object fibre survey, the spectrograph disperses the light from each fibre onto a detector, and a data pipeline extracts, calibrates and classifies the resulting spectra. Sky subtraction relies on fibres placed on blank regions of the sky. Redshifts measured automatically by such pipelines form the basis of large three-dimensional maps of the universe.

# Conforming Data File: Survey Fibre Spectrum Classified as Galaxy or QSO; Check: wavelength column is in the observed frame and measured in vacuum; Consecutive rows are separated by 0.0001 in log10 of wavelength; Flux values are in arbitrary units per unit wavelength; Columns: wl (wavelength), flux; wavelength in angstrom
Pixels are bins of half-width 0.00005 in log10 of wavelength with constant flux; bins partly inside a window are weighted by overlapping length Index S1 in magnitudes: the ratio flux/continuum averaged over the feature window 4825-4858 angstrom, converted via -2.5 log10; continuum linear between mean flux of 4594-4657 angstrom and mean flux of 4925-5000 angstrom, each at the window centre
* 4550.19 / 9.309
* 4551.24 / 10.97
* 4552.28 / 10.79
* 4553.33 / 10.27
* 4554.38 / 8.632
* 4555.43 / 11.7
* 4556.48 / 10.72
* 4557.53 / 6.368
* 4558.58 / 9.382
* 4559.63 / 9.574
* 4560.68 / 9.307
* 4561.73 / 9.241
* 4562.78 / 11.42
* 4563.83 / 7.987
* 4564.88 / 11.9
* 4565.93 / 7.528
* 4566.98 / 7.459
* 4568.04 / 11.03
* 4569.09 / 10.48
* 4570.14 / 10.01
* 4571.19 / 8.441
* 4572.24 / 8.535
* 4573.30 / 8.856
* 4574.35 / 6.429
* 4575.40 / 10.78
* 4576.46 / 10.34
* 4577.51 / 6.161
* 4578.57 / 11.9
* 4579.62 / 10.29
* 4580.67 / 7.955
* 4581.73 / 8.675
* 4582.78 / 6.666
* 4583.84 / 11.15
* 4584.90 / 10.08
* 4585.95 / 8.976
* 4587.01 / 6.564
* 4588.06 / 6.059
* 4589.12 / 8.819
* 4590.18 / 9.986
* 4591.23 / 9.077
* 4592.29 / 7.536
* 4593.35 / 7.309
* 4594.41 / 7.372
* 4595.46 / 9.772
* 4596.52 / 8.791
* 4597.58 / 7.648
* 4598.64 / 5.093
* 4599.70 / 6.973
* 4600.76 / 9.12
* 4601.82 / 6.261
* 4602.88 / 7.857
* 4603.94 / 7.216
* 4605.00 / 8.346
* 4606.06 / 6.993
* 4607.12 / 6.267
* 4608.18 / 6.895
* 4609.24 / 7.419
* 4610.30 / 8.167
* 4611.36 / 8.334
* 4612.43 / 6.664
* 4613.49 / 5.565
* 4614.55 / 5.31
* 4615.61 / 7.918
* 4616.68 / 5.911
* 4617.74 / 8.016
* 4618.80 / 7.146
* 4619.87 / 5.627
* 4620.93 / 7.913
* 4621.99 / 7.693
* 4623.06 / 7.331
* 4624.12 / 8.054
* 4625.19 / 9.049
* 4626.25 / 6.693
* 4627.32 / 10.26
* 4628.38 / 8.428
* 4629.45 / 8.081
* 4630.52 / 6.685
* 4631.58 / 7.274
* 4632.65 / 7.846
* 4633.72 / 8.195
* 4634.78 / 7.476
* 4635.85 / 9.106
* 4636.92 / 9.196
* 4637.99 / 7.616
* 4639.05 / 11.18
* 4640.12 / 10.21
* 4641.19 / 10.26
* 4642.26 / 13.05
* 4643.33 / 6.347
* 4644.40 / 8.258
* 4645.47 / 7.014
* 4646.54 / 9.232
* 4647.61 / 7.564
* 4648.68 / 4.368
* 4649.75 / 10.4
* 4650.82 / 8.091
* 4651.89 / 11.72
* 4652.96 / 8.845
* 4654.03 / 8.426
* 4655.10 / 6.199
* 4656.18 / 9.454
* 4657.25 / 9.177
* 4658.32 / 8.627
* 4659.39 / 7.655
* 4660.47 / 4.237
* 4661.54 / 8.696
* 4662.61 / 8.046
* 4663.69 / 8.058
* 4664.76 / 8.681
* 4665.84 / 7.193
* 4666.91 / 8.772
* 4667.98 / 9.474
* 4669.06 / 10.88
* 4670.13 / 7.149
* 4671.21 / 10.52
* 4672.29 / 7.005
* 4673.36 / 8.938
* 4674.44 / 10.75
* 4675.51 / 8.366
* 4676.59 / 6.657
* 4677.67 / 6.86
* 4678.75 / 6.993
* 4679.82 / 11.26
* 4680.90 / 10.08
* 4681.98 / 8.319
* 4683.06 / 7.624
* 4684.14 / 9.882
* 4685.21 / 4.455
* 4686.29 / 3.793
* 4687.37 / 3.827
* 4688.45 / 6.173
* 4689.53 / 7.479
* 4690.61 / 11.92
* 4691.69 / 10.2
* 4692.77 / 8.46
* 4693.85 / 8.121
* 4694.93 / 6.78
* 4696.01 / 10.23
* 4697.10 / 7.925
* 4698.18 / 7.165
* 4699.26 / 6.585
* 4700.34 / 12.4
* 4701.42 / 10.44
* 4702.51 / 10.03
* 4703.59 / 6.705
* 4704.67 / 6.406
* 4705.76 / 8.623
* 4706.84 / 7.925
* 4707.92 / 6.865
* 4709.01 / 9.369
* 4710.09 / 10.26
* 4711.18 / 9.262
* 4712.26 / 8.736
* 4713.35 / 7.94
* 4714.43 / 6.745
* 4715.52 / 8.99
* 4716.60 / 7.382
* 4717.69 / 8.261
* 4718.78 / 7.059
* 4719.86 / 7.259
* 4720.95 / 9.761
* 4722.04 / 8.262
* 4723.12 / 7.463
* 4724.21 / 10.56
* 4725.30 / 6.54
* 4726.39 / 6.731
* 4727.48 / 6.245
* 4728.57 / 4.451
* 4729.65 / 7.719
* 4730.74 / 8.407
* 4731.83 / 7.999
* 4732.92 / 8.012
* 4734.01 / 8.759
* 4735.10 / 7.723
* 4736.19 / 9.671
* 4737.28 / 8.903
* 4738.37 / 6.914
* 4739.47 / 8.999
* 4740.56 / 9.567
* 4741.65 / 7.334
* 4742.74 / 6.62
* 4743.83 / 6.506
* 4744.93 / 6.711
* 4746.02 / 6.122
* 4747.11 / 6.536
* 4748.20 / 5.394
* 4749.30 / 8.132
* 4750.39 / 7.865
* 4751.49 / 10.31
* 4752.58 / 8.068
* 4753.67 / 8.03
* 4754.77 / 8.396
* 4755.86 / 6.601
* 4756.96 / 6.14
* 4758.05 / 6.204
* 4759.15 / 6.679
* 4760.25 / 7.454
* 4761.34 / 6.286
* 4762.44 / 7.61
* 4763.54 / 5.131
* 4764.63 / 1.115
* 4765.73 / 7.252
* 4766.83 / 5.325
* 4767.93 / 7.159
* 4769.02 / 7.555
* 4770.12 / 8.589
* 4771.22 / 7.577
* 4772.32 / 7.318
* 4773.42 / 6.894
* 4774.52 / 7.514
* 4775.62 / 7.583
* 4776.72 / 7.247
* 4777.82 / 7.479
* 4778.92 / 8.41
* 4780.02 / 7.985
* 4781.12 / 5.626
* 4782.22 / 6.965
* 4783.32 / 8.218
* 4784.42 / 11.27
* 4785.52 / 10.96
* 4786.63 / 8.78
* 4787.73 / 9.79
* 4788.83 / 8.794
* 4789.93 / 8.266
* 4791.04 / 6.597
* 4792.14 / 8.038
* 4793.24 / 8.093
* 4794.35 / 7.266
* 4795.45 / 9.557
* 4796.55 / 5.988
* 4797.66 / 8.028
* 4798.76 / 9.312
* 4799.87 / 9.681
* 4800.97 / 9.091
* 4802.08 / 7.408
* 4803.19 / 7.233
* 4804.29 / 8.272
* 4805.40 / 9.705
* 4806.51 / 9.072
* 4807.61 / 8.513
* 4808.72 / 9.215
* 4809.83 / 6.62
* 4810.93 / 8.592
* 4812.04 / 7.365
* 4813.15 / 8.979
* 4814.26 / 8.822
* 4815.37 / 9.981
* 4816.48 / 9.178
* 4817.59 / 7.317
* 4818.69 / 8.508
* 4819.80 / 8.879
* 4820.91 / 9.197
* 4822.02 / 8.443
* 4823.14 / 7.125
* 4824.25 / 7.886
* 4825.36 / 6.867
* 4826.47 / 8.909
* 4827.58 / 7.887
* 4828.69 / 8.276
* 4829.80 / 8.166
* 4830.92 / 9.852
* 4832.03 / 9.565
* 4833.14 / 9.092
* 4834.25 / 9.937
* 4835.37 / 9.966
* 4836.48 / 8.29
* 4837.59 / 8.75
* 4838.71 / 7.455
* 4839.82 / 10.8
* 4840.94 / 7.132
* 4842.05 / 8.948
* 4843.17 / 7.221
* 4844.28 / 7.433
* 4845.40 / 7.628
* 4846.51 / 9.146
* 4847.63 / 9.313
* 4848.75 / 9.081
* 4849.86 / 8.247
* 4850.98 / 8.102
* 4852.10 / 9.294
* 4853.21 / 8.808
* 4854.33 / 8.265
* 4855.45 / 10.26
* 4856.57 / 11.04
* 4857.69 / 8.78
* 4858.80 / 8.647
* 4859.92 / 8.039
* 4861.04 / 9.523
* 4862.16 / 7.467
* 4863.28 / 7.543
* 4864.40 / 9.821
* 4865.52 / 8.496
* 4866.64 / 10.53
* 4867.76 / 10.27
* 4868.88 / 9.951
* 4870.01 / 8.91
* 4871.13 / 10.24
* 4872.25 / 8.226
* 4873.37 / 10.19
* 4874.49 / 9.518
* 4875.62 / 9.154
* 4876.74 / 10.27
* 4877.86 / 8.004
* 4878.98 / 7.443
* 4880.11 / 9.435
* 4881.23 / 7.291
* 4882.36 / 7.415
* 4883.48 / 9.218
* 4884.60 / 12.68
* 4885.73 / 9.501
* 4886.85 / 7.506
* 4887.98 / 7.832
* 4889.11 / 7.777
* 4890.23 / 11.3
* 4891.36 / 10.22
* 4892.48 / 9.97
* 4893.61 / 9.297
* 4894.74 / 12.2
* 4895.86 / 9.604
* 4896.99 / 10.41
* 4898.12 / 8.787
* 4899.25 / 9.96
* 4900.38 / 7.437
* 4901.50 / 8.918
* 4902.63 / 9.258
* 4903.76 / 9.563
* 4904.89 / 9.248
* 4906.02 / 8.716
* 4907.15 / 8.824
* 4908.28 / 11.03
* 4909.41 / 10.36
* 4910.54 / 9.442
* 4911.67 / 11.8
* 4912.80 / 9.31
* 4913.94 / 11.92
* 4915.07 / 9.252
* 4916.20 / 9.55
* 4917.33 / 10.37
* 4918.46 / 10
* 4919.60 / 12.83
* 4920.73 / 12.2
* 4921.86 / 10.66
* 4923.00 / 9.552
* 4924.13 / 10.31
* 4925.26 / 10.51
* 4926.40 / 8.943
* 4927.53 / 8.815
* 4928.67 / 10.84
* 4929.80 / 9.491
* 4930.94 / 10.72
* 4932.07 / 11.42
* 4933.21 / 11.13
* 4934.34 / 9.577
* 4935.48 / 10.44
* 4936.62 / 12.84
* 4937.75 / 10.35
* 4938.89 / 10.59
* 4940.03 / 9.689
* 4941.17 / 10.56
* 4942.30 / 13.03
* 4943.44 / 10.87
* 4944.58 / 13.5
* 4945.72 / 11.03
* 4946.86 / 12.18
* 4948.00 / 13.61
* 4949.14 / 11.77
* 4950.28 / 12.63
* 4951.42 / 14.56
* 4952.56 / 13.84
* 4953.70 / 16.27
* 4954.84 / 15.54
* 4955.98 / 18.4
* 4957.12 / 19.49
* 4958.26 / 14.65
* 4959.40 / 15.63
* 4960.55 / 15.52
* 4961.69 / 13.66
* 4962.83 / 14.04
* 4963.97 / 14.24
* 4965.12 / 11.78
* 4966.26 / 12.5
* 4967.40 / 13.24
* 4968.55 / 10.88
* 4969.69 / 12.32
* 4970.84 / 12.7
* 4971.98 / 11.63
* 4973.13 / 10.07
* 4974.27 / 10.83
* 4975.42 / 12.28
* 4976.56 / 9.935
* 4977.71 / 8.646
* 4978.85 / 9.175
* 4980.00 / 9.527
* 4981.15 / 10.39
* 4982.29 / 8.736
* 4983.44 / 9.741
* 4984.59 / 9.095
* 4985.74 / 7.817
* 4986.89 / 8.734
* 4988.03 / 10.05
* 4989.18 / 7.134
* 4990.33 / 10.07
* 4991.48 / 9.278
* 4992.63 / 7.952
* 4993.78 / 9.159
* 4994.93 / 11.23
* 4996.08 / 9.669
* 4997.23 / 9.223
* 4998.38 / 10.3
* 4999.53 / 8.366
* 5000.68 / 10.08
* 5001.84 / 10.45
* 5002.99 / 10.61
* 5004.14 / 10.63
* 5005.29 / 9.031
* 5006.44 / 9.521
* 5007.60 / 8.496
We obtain 0.16 mag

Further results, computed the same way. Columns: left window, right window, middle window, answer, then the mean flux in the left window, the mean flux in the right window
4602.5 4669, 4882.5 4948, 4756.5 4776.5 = 0.34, 8.02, 10.2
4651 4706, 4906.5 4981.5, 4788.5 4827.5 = 0.20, 8.28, 11.7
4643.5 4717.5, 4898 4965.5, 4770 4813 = 0.19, 8.24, 11.5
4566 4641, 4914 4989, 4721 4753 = 0.22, 8.13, 11.6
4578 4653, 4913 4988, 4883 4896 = 0.13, 8.1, 11.6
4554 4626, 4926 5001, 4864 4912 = 0.14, 8.28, 11.4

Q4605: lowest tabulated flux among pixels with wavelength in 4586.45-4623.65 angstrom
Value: 5.093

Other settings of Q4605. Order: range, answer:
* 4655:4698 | 3.793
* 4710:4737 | 4.451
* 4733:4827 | 1.115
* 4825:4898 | 6.867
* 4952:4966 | 11.78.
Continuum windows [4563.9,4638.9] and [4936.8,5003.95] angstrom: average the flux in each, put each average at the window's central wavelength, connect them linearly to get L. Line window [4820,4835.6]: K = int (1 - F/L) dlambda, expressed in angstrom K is 2.4 angstrom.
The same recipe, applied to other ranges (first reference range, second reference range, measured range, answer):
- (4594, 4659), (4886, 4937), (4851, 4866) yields 1.1 angstrom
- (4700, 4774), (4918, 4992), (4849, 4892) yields 4.1 angstrom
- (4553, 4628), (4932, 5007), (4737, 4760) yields 5.3 angstrom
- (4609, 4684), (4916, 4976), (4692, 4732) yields 4.2 angstrom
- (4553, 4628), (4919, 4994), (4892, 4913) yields 2.6 angstrom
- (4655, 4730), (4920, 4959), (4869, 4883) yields 2.8 angstrom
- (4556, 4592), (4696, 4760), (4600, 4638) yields 5.0 angstrom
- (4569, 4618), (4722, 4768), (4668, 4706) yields -3.6 angstrom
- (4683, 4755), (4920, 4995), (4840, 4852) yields 1.8 angstrom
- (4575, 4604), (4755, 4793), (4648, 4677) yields -1.5 angstrom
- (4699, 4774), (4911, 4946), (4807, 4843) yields 1.9 angstrom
